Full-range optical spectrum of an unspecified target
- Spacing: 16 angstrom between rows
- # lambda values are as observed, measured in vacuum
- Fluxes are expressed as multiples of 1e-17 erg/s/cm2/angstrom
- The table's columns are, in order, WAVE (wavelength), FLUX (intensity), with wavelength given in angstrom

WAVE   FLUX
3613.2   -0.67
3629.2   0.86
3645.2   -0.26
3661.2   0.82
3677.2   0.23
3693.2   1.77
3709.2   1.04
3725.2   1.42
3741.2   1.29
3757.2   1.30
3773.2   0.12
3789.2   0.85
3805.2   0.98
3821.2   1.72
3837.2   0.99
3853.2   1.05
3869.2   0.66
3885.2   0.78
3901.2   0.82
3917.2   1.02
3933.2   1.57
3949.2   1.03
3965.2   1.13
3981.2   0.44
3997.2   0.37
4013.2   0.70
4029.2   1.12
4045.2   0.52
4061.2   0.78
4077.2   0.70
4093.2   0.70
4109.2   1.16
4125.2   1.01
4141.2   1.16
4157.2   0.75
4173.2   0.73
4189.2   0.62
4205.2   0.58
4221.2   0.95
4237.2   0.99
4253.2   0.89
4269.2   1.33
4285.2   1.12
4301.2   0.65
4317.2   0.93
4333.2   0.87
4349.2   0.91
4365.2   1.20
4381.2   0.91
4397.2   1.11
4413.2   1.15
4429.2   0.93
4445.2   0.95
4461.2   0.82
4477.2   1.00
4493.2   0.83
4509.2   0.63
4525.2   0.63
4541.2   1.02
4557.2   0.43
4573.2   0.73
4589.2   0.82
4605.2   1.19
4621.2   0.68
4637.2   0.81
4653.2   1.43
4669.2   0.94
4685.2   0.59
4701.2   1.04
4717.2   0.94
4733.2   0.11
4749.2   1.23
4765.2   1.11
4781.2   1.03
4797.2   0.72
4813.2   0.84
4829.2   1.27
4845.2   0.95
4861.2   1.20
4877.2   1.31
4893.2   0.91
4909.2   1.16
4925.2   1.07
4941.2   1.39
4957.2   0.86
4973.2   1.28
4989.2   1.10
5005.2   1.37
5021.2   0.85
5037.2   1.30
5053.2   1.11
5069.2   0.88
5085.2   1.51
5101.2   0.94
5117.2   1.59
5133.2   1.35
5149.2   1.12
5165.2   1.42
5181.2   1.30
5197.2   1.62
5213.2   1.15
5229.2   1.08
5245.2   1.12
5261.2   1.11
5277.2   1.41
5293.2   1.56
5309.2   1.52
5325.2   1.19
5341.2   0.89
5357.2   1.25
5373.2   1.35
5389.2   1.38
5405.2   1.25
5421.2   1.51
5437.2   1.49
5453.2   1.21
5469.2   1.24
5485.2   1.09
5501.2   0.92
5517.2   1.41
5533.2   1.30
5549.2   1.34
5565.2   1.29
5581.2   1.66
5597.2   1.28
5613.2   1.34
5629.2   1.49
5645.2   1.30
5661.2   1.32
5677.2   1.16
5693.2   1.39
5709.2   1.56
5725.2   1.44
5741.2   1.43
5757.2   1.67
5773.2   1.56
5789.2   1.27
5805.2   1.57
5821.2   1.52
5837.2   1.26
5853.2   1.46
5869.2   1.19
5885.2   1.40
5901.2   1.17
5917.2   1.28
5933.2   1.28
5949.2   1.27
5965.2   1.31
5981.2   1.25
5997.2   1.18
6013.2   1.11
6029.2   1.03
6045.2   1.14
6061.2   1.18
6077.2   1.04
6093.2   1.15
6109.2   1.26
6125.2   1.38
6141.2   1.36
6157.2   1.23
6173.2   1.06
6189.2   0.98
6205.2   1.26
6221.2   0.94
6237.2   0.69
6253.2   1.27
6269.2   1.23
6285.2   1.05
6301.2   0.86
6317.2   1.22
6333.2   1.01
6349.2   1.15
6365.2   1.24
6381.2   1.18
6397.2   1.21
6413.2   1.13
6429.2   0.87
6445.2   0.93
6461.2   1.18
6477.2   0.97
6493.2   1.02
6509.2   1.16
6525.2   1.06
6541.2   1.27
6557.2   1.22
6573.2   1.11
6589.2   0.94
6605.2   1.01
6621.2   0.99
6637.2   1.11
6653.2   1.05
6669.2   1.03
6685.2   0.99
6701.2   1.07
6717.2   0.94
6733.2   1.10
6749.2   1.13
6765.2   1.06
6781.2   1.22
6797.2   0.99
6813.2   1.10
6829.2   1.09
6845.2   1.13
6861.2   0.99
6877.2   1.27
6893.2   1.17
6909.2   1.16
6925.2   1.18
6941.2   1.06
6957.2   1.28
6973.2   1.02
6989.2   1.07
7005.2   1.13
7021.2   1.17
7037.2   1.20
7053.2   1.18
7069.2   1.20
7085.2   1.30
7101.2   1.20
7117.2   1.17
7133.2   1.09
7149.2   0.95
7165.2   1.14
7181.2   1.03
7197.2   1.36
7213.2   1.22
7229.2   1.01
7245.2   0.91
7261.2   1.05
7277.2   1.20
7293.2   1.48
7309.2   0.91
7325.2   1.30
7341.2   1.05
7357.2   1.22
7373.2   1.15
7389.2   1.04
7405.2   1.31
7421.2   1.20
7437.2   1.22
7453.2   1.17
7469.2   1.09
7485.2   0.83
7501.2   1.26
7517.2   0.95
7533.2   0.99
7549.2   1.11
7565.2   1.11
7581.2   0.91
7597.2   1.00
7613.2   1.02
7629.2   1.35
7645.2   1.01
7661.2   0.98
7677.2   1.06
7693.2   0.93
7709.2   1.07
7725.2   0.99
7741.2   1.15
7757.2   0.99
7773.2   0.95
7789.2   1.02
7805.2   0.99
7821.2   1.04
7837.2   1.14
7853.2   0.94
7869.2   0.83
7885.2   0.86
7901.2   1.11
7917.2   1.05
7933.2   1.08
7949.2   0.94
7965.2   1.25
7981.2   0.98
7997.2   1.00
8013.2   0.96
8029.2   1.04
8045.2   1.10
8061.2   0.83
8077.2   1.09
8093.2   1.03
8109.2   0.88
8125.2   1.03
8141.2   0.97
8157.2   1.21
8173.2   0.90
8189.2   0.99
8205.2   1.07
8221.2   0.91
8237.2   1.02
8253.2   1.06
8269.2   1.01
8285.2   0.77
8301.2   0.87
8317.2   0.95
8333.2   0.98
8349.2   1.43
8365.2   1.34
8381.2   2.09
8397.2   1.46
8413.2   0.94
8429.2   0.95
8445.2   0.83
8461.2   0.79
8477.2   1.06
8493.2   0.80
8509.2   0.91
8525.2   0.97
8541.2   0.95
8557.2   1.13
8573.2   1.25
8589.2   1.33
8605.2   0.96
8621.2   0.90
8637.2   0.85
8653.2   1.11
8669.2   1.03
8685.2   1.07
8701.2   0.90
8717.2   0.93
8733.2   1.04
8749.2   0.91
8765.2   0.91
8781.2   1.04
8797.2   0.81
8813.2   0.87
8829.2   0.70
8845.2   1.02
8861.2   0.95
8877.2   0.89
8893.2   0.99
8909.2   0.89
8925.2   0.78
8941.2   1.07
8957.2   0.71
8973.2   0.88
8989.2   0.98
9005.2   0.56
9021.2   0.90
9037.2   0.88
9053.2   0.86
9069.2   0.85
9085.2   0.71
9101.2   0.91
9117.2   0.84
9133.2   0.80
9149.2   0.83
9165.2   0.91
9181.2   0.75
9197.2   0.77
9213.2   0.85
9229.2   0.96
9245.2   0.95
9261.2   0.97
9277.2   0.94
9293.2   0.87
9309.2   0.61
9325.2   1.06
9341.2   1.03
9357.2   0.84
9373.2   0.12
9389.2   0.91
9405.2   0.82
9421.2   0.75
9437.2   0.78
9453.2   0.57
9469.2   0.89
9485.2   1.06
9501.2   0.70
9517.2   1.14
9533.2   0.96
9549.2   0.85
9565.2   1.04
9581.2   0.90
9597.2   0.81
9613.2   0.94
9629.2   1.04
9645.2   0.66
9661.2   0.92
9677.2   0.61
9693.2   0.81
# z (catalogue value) 0.28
